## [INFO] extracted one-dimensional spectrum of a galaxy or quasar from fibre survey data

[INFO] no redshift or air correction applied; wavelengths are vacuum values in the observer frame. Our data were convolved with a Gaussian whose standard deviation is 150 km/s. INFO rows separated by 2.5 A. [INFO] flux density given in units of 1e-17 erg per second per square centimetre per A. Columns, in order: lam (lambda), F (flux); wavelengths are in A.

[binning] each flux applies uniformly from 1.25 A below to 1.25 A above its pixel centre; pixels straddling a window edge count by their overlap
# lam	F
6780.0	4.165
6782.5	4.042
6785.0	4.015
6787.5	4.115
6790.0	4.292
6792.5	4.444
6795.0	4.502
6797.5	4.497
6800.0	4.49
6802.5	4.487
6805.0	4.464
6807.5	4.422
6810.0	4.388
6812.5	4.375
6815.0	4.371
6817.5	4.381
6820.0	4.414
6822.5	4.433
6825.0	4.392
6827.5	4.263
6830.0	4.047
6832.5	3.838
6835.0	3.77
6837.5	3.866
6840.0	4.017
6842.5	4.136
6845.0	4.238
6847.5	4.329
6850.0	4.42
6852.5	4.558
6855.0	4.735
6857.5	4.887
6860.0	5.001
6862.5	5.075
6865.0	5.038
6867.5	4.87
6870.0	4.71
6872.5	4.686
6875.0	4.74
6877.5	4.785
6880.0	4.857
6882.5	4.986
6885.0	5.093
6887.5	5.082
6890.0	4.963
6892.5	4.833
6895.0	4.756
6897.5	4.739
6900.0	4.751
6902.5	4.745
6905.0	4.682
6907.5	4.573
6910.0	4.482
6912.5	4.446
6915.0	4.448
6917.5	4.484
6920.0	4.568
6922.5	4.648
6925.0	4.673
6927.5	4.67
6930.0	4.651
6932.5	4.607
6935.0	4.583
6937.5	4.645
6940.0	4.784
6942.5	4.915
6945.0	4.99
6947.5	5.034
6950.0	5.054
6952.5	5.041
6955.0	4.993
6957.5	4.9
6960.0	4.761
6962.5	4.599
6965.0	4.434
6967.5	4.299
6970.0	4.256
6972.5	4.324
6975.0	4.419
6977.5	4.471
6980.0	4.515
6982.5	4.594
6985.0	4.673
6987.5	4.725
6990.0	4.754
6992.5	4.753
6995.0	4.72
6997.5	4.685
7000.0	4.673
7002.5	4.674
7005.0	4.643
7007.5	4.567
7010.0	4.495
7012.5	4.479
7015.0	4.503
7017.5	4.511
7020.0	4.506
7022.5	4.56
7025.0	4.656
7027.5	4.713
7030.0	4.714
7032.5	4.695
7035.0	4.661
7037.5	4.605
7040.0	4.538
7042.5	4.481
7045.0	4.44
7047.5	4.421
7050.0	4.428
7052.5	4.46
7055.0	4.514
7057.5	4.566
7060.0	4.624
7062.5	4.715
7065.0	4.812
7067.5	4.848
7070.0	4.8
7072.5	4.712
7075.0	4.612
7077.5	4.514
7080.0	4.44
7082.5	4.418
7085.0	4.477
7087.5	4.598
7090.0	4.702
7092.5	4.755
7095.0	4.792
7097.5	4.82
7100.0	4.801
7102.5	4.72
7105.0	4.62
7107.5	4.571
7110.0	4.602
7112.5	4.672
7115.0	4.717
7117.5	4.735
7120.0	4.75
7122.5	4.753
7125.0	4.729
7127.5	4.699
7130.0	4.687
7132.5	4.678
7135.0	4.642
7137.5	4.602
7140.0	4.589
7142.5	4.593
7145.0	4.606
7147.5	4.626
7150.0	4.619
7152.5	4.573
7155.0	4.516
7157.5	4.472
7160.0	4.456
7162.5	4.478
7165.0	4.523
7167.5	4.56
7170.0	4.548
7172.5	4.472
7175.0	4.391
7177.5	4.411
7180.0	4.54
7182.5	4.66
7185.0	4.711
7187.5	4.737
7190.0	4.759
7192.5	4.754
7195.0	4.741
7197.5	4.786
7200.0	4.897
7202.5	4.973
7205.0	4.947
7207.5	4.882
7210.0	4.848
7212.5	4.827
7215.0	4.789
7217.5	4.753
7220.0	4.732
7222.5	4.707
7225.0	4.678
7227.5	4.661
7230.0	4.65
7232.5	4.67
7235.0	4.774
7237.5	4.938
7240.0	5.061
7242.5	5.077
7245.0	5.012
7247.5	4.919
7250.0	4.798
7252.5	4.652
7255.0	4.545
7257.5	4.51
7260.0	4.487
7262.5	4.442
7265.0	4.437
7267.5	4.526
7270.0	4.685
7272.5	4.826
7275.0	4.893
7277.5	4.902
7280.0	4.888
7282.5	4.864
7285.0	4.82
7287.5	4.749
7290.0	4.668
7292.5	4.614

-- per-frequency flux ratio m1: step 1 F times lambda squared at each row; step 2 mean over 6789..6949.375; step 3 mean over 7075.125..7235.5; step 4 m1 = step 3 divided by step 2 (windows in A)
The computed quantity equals 1.10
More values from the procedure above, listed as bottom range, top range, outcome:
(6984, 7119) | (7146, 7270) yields 1.06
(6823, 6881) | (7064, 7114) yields 1.11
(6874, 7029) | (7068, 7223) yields 1.05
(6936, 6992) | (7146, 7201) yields 1.04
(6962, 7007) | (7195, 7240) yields 1.12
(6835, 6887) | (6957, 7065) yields 1.03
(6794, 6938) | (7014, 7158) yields 1.08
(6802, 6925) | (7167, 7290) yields 1.15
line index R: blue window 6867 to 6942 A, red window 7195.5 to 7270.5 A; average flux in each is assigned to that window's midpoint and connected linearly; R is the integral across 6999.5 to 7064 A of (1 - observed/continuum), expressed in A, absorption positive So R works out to 2.2 A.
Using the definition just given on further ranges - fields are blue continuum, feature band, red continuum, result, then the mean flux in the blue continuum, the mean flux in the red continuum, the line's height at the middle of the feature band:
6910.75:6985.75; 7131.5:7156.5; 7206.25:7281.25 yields 0.6 A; 4.65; 4.75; 4.72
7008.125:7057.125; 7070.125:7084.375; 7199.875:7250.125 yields 0.2 A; 4.55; 4.84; 4.61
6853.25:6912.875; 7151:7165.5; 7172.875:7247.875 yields 0.8 A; 4.82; 4.77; 4.78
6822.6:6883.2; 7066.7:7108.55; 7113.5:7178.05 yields -0.7 A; 4.5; 4.6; 4.58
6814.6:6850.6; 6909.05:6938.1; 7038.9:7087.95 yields -1.6 A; 4.19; 4.57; 4.34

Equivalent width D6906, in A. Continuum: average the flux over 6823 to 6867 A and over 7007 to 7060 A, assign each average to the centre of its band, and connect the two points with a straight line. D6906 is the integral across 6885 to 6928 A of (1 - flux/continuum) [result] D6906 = -2.4 A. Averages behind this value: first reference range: 4.4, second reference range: 4.55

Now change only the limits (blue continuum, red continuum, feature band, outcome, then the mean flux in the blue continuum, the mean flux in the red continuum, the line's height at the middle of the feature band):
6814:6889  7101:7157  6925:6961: -1.99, 4.54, 4.65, 4.57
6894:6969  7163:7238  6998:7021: 0.65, 4.7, 4.71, 4.7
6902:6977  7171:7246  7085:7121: 0.17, 4.65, 4.76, 4.72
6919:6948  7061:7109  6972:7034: 1.25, 4.72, 4.67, 4.7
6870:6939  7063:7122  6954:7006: 0.95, 4.71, 4.67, 4.7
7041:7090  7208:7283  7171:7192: 0.44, 4.58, 4.75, 4.69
